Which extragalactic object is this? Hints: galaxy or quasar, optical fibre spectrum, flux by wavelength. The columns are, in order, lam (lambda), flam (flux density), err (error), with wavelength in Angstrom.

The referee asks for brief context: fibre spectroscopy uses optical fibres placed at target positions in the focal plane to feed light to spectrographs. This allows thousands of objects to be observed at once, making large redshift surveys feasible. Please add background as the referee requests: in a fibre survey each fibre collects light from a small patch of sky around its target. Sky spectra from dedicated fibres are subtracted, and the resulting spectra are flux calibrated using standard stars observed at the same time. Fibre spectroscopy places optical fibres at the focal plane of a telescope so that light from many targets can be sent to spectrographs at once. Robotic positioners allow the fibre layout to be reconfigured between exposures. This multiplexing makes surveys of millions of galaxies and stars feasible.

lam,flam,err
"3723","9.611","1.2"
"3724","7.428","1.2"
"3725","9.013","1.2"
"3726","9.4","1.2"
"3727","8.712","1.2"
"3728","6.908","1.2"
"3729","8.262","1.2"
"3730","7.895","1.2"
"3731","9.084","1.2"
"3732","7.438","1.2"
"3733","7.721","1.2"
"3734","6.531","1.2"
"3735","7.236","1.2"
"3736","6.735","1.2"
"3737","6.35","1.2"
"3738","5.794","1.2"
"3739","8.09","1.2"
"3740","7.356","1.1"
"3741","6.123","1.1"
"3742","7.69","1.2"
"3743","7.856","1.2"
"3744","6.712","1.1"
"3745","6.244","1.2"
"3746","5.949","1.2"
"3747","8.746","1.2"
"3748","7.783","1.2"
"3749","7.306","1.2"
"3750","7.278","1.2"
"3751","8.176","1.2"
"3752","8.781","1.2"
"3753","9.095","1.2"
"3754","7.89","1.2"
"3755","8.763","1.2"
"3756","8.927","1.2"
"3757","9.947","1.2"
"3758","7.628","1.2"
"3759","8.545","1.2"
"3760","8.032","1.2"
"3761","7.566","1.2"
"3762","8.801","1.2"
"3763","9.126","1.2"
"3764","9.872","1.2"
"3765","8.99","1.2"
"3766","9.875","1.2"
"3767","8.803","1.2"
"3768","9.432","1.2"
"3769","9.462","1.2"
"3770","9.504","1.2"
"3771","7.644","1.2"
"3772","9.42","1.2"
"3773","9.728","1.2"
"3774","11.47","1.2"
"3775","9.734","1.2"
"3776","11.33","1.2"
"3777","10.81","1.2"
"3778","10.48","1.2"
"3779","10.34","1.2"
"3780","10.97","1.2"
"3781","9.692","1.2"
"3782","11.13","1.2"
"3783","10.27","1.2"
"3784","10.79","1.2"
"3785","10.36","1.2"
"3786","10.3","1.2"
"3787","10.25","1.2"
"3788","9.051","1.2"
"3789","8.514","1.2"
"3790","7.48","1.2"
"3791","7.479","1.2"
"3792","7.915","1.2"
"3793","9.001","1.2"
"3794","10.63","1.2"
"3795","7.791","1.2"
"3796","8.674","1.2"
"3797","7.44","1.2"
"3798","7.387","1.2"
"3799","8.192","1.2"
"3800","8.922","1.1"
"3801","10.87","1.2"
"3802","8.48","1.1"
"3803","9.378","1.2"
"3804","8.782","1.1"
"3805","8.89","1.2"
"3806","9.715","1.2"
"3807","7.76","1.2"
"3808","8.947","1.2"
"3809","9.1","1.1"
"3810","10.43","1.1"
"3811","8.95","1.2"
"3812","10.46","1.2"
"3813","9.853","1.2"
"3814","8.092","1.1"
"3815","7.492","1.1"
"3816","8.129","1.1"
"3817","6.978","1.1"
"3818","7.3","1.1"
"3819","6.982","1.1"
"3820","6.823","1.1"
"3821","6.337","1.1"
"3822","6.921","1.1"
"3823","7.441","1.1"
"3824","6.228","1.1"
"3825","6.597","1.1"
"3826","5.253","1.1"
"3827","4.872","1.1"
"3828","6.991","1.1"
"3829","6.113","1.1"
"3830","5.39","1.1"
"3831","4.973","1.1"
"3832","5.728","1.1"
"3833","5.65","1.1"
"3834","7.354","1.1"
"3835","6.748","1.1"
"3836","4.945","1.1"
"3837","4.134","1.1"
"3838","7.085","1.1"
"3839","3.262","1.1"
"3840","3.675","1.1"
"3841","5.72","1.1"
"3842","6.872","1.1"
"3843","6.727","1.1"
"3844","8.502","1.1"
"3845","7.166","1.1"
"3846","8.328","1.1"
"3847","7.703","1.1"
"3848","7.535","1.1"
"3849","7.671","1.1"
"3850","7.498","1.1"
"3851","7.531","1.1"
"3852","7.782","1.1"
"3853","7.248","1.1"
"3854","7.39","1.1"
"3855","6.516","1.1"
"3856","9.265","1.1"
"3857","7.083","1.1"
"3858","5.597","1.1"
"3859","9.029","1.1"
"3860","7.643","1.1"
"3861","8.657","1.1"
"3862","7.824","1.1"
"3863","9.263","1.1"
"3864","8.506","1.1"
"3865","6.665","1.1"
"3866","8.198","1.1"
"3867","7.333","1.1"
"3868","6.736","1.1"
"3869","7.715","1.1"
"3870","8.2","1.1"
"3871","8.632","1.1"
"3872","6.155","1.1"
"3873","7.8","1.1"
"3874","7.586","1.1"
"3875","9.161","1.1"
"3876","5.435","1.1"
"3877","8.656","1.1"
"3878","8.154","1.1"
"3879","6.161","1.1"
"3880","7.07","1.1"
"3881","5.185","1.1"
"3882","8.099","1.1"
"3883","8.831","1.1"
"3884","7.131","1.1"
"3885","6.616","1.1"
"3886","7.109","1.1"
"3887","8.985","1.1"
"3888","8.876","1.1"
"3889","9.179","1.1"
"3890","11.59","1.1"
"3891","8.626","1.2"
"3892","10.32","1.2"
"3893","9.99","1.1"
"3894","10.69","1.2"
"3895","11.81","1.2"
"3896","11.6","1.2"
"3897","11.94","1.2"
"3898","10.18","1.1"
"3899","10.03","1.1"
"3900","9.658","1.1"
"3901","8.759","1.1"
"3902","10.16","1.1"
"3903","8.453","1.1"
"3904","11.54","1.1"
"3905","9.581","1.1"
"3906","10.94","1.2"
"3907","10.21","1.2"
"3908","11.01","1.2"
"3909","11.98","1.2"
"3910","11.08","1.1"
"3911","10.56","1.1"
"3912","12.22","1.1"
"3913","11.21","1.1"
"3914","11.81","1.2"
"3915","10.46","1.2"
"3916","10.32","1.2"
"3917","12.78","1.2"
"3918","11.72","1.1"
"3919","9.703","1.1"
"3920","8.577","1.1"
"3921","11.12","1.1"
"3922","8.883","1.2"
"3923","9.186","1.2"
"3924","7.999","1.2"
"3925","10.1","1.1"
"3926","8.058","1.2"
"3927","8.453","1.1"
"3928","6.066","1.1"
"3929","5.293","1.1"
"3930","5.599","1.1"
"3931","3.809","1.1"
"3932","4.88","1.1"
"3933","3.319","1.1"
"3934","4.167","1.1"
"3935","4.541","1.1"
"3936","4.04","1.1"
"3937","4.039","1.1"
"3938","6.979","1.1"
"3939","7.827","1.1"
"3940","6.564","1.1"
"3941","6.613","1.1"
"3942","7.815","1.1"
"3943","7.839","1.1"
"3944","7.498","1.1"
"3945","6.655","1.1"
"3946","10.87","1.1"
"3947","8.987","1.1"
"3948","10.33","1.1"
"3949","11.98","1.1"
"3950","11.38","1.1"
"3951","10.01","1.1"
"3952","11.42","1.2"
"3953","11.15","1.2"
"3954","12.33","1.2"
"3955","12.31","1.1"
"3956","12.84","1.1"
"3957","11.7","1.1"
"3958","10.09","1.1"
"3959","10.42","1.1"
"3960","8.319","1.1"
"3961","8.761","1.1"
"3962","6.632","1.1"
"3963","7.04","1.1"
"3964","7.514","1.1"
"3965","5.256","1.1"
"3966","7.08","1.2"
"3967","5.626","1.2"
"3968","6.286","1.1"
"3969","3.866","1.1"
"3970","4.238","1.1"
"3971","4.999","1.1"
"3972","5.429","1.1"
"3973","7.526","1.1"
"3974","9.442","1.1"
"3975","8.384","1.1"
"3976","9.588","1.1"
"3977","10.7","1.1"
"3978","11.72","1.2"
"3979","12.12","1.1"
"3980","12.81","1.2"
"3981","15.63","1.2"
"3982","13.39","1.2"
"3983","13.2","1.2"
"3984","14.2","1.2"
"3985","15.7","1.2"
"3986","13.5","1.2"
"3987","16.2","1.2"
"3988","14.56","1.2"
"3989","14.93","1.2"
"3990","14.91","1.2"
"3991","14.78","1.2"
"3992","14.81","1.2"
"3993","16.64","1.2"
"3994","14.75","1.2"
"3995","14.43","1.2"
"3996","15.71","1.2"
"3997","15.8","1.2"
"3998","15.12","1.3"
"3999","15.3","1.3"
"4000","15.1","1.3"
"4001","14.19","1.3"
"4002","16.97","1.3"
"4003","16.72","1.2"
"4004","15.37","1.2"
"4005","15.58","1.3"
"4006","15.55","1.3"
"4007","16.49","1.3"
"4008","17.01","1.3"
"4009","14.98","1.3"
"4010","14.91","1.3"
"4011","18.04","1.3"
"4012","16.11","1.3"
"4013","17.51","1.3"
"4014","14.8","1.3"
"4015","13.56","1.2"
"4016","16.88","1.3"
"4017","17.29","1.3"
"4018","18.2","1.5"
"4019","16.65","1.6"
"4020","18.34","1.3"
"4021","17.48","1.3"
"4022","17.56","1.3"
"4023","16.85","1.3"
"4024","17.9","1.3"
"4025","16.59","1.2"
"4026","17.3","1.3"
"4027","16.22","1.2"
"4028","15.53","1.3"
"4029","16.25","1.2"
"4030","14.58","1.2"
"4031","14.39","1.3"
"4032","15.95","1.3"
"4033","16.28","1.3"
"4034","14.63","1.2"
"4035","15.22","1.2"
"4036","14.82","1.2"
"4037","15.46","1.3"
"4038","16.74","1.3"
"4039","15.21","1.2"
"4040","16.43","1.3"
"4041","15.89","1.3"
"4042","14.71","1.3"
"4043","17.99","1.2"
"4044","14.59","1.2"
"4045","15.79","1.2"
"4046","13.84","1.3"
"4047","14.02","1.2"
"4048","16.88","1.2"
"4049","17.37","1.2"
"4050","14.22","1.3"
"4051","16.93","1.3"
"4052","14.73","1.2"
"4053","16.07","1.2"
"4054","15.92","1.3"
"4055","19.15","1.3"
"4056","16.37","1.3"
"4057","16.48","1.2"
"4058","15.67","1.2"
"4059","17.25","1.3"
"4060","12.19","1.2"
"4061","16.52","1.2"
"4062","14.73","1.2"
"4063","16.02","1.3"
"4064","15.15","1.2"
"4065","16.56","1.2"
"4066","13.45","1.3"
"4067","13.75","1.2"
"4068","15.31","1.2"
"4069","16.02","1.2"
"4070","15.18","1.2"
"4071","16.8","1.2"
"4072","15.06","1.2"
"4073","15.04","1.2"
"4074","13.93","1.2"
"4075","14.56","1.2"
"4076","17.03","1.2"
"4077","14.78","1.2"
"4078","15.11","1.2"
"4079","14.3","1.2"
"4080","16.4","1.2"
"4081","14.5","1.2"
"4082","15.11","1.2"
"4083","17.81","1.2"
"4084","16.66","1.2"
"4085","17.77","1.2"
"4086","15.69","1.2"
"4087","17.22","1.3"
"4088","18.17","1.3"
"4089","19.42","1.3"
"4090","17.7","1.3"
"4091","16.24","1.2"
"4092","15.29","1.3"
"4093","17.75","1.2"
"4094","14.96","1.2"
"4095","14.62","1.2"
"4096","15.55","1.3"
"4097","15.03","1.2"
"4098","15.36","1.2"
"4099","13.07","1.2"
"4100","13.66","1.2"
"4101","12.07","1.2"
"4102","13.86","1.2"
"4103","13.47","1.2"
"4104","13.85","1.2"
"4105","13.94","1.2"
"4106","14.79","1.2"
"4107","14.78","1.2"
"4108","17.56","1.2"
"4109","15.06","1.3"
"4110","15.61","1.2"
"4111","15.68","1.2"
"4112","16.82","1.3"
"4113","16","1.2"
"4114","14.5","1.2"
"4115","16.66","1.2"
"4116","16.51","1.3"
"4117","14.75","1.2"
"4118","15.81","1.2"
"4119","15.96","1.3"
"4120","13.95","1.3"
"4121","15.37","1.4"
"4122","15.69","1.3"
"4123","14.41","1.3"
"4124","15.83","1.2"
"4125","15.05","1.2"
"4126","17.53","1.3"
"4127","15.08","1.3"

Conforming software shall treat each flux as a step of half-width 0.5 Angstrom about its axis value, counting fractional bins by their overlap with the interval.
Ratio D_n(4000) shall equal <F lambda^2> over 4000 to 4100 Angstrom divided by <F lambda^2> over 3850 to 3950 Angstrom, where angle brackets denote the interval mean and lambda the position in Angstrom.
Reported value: 2.02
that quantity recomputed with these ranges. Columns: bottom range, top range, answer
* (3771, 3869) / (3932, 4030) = 1.65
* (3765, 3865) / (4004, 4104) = 2.21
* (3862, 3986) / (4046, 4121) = 1.89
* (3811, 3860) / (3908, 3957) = 1.35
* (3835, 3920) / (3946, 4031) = 1.62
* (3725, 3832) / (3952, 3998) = 1.47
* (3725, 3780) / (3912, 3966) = 1.12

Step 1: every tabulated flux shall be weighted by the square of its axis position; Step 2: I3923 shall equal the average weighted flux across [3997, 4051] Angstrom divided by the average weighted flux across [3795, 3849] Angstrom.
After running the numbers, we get 2.42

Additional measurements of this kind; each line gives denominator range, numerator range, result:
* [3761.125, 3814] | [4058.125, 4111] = 1.91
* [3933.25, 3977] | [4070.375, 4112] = 2.06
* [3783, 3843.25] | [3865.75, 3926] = 1.27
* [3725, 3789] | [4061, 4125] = 2.11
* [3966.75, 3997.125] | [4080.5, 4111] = 1.39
